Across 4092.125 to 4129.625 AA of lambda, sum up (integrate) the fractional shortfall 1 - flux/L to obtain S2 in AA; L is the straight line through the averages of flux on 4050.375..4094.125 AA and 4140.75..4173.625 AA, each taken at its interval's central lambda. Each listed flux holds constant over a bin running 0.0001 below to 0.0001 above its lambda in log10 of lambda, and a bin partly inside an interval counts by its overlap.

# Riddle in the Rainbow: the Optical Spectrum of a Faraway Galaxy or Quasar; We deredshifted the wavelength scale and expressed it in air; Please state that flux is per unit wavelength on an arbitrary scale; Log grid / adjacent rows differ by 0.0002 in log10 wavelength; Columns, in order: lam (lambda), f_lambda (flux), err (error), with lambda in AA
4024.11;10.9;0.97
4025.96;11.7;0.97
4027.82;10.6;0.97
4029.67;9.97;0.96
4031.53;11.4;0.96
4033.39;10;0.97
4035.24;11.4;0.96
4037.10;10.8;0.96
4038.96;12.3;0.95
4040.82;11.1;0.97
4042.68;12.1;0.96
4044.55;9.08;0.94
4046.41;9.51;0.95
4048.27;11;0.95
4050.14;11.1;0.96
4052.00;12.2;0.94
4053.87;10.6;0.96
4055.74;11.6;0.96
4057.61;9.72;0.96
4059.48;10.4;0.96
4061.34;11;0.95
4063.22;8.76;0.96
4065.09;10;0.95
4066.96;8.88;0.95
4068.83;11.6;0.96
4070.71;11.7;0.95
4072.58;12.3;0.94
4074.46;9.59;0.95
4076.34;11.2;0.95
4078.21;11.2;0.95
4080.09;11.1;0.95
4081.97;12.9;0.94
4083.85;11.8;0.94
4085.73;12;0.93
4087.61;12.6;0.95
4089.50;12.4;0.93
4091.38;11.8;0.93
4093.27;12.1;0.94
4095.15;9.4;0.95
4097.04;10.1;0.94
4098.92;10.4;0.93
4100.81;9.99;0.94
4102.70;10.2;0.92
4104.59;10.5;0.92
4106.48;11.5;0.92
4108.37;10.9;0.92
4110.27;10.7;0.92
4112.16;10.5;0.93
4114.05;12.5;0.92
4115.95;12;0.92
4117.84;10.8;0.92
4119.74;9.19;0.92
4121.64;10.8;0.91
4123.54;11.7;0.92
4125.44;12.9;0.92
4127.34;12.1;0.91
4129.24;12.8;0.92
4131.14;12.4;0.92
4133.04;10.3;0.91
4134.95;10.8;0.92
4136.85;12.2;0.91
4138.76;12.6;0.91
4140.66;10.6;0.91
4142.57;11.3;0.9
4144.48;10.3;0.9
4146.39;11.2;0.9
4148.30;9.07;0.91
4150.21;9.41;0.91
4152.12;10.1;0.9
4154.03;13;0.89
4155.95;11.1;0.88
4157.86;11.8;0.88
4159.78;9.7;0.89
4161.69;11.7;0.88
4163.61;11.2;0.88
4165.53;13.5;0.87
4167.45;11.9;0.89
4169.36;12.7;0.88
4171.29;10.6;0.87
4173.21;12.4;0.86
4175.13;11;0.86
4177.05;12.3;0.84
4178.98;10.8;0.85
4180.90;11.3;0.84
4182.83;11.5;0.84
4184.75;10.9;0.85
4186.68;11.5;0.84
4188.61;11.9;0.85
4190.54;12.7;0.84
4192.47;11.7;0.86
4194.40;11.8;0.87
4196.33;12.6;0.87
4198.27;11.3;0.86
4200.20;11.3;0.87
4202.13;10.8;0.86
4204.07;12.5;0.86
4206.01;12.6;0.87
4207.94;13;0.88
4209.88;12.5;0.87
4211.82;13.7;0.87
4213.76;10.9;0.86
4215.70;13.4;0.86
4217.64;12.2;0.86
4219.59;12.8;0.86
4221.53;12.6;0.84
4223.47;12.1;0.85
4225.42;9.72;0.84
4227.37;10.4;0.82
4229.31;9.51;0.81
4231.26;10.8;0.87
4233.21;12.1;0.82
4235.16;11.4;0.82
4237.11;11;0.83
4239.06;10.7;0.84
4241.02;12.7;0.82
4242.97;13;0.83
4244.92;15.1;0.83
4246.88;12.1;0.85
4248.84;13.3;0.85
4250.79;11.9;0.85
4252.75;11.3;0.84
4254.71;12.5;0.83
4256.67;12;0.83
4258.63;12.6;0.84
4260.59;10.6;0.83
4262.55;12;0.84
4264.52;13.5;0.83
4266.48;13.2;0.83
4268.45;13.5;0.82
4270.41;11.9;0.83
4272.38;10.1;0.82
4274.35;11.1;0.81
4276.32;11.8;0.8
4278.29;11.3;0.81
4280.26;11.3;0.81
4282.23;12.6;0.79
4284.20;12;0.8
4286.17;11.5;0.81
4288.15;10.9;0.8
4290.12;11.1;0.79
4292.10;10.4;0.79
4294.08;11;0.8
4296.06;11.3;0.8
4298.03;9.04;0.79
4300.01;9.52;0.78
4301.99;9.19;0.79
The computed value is 0.5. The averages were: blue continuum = 11.2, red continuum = 11.2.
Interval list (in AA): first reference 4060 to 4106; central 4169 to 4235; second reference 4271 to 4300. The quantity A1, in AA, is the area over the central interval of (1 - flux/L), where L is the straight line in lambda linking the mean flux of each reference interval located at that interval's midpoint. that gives -4.3 AA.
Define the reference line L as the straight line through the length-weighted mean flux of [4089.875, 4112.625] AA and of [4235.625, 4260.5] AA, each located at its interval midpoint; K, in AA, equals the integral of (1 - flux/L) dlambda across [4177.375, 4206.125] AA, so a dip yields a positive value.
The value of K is 0.02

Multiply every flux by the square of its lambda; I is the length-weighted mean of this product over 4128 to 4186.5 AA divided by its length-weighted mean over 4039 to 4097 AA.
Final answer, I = 1.08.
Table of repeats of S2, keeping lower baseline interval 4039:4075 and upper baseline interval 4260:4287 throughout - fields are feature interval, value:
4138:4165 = 0.6 AA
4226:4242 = 0.9 AA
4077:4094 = -1.8 AA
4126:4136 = -0.6 AA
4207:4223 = -1.4 AA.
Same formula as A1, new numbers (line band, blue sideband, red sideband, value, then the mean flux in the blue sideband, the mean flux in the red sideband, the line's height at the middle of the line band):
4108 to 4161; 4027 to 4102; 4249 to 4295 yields 0.21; 10.9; 11.8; 11.2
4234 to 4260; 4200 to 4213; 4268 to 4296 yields -0.85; 12.4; 11.4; 11.9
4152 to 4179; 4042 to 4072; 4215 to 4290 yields -0.83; 10.6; 11.9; 11.3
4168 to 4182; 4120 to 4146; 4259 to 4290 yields 0.02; 11.5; 11.8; 11.6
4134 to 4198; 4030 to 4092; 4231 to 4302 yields -0.26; 11.1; 11.7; 11.4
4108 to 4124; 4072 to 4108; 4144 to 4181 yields 0.33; 11.2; 11.3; 11.2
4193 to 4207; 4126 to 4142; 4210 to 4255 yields 0.06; 11.7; 12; 11.9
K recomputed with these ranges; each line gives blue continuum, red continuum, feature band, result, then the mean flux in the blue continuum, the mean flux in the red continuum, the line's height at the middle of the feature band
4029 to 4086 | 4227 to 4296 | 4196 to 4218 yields -1.3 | 10.9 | 11.8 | 11.5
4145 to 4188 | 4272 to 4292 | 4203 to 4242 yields -1.7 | 11.3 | 11.4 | 11.3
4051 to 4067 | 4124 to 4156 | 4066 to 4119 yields -1.8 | 10.4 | 11.3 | 10.8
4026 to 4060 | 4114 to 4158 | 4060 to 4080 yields 0.6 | 10.9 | 11.3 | 11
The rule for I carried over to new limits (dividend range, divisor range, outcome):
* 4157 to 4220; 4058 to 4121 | 1.14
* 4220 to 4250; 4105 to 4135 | 1.10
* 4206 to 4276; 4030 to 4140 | 1.17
